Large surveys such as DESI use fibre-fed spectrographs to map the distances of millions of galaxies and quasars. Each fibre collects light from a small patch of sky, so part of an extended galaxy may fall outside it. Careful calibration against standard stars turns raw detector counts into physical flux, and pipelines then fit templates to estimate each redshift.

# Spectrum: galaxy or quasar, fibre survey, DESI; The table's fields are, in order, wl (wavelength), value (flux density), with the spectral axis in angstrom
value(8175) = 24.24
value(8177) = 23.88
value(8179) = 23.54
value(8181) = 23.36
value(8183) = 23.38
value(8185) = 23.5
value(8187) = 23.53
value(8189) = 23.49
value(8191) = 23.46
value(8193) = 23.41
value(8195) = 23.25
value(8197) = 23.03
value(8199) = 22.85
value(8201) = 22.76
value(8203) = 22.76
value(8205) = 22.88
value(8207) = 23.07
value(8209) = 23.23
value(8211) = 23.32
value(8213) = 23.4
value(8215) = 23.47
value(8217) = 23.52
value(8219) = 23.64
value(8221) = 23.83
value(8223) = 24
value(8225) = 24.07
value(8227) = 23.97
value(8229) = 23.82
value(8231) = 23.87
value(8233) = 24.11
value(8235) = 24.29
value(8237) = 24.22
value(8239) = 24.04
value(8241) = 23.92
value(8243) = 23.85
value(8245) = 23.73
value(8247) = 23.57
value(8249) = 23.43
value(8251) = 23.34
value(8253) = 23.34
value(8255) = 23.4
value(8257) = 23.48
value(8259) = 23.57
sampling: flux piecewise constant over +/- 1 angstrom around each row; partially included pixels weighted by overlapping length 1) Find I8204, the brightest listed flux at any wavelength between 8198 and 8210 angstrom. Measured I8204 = 23.23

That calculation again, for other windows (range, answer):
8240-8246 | 23.92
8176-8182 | 23.88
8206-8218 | 23.52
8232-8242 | 24.29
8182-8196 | 23.53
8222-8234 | 24.11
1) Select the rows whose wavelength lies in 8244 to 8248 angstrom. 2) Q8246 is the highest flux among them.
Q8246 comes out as 23.73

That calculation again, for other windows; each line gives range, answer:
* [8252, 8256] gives 23.4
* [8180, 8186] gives 23.5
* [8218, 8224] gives 24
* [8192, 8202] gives 23.41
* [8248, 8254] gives 23.43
